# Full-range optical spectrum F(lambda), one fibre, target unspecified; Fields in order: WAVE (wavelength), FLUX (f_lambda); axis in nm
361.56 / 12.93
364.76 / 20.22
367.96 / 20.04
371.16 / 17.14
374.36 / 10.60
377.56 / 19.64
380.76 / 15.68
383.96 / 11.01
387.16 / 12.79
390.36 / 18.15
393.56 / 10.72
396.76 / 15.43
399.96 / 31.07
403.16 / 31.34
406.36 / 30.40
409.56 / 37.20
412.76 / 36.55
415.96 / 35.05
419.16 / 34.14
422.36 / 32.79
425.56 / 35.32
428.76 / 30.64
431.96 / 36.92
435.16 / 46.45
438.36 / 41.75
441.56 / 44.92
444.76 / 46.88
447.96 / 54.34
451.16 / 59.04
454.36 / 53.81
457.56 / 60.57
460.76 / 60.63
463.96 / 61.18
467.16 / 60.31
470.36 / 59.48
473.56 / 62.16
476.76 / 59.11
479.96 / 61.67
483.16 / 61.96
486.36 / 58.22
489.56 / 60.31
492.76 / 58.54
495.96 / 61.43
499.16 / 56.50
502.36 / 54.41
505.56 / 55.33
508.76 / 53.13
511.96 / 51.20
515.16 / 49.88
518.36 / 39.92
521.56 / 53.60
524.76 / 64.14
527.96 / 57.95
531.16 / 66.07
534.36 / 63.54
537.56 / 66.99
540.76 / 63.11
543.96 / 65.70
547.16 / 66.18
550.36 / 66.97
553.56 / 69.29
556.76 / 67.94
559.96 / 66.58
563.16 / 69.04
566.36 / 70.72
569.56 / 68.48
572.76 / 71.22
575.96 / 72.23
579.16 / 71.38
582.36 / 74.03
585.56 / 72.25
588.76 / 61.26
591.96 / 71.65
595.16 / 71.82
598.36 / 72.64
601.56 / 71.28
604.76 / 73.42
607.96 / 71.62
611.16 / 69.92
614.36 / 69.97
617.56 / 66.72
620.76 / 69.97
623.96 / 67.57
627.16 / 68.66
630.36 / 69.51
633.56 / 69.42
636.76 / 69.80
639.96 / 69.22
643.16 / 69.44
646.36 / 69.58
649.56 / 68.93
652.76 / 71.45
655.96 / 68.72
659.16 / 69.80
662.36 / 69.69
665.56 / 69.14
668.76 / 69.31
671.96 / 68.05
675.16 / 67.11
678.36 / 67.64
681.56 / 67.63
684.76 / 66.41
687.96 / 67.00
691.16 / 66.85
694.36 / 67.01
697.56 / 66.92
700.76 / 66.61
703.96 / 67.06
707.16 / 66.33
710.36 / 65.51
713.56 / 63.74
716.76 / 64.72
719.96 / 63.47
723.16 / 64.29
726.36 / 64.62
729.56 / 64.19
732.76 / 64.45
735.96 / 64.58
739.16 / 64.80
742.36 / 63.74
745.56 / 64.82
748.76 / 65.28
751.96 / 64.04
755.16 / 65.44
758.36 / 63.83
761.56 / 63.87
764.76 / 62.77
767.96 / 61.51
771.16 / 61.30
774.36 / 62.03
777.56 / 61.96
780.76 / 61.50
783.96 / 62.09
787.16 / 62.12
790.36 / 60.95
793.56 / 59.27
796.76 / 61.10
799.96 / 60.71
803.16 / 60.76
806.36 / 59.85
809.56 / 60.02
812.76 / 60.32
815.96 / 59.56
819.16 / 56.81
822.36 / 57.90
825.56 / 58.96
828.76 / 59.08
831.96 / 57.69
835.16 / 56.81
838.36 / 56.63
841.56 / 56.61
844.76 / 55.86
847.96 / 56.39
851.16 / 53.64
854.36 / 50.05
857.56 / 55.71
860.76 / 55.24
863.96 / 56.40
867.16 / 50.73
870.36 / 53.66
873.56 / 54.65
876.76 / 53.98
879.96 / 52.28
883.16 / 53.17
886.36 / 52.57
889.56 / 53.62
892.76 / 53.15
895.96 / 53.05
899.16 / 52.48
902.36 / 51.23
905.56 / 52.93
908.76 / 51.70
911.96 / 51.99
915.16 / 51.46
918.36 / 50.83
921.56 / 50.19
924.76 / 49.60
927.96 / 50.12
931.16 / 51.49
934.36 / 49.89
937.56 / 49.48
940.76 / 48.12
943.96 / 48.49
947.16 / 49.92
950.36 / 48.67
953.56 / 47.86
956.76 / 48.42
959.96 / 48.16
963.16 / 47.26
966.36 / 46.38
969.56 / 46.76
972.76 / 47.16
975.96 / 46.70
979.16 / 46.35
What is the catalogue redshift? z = 0.000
